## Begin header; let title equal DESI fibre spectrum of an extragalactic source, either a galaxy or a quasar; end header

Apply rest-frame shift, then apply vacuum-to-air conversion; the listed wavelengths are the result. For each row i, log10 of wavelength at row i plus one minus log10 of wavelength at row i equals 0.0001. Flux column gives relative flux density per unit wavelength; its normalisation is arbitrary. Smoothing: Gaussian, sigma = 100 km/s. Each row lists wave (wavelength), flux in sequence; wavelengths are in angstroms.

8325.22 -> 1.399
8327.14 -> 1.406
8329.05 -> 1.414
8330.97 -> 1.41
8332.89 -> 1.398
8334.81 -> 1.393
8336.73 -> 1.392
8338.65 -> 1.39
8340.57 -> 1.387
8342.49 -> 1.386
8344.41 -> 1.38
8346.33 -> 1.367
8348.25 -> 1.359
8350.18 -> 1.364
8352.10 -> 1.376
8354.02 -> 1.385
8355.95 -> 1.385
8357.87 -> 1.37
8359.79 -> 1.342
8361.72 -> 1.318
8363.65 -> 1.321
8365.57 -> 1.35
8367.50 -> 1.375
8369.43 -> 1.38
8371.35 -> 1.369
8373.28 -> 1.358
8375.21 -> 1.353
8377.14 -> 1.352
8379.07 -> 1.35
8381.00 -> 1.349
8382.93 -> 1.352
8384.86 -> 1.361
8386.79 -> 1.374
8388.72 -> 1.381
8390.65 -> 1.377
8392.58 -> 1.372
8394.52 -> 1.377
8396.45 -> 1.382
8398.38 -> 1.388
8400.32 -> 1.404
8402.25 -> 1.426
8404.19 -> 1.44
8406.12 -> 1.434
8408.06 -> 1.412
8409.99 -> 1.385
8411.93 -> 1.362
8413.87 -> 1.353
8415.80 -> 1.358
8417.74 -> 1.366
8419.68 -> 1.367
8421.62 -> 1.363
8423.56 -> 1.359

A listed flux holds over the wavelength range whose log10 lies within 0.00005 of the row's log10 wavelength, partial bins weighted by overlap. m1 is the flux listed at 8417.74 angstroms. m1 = 1.366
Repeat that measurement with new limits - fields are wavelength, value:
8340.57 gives 1.387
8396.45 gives 1.382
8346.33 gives 1.367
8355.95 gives 1.385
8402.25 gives 1.426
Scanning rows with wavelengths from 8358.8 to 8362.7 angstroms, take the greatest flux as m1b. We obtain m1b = 1.342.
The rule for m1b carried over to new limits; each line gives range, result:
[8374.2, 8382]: 1.353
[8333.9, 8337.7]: 1.393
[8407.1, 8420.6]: 1.412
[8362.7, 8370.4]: 1.38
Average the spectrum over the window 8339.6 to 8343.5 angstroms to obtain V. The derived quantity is 1.39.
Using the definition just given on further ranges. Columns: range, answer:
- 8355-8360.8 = 1.37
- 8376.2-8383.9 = 1.35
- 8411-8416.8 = 1.36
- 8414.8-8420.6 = 1.36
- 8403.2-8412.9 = 1.41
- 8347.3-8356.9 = 1.37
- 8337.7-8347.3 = 1.38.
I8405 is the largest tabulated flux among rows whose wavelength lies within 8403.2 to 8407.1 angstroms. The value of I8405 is 1.44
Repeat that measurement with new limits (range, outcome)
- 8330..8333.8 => 1.41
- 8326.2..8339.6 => 1.414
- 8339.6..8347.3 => 1.387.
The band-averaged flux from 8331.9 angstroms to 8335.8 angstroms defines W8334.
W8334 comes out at 1.39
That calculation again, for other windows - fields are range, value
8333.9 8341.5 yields 1.39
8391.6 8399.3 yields 1.38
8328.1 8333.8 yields 1.41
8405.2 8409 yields 1.42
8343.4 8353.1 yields 1.37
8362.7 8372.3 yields 1.36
